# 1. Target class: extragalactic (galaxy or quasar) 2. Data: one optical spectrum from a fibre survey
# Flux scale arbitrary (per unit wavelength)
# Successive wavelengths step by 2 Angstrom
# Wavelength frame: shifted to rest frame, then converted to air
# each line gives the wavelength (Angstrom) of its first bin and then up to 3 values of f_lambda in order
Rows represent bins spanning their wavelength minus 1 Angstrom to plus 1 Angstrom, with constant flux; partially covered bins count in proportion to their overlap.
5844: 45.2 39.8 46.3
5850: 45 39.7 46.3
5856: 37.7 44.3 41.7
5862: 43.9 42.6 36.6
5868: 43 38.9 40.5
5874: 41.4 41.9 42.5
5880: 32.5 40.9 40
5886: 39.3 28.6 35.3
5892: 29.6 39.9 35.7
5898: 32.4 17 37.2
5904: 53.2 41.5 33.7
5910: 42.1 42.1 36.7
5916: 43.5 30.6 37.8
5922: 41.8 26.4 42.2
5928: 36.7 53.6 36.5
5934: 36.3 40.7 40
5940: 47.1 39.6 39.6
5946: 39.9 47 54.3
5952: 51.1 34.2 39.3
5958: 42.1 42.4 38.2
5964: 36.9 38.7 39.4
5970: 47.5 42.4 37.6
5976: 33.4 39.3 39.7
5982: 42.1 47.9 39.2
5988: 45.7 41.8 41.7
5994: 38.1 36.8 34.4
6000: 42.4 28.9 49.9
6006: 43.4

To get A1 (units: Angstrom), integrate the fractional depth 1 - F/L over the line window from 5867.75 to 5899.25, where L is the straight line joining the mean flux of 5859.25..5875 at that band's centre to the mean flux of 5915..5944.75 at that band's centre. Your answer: 2.57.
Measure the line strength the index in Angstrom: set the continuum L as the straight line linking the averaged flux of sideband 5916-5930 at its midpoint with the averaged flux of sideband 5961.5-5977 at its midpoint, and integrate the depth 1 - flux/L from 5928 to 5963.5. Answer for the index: -3.4 Angstrom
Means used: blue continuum 37.7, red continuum 39.3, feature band 42.2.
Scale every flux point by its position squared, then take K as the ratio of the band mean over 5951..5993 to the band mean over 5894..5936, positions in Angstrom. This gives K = 1.10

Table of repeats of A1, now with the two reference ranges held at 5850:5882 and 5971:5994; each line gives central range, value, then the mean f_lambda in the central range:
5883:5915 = 3.5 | 36.5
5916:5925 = 1.3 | 35.2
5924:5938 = 0.4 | 39.9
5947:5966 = -0.8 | 42.6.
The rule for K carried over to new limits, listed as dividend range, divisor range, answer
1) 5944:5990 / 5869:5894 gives 1.14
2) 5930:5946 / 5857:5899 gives 1.08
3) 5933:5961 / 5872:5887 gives 1.09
